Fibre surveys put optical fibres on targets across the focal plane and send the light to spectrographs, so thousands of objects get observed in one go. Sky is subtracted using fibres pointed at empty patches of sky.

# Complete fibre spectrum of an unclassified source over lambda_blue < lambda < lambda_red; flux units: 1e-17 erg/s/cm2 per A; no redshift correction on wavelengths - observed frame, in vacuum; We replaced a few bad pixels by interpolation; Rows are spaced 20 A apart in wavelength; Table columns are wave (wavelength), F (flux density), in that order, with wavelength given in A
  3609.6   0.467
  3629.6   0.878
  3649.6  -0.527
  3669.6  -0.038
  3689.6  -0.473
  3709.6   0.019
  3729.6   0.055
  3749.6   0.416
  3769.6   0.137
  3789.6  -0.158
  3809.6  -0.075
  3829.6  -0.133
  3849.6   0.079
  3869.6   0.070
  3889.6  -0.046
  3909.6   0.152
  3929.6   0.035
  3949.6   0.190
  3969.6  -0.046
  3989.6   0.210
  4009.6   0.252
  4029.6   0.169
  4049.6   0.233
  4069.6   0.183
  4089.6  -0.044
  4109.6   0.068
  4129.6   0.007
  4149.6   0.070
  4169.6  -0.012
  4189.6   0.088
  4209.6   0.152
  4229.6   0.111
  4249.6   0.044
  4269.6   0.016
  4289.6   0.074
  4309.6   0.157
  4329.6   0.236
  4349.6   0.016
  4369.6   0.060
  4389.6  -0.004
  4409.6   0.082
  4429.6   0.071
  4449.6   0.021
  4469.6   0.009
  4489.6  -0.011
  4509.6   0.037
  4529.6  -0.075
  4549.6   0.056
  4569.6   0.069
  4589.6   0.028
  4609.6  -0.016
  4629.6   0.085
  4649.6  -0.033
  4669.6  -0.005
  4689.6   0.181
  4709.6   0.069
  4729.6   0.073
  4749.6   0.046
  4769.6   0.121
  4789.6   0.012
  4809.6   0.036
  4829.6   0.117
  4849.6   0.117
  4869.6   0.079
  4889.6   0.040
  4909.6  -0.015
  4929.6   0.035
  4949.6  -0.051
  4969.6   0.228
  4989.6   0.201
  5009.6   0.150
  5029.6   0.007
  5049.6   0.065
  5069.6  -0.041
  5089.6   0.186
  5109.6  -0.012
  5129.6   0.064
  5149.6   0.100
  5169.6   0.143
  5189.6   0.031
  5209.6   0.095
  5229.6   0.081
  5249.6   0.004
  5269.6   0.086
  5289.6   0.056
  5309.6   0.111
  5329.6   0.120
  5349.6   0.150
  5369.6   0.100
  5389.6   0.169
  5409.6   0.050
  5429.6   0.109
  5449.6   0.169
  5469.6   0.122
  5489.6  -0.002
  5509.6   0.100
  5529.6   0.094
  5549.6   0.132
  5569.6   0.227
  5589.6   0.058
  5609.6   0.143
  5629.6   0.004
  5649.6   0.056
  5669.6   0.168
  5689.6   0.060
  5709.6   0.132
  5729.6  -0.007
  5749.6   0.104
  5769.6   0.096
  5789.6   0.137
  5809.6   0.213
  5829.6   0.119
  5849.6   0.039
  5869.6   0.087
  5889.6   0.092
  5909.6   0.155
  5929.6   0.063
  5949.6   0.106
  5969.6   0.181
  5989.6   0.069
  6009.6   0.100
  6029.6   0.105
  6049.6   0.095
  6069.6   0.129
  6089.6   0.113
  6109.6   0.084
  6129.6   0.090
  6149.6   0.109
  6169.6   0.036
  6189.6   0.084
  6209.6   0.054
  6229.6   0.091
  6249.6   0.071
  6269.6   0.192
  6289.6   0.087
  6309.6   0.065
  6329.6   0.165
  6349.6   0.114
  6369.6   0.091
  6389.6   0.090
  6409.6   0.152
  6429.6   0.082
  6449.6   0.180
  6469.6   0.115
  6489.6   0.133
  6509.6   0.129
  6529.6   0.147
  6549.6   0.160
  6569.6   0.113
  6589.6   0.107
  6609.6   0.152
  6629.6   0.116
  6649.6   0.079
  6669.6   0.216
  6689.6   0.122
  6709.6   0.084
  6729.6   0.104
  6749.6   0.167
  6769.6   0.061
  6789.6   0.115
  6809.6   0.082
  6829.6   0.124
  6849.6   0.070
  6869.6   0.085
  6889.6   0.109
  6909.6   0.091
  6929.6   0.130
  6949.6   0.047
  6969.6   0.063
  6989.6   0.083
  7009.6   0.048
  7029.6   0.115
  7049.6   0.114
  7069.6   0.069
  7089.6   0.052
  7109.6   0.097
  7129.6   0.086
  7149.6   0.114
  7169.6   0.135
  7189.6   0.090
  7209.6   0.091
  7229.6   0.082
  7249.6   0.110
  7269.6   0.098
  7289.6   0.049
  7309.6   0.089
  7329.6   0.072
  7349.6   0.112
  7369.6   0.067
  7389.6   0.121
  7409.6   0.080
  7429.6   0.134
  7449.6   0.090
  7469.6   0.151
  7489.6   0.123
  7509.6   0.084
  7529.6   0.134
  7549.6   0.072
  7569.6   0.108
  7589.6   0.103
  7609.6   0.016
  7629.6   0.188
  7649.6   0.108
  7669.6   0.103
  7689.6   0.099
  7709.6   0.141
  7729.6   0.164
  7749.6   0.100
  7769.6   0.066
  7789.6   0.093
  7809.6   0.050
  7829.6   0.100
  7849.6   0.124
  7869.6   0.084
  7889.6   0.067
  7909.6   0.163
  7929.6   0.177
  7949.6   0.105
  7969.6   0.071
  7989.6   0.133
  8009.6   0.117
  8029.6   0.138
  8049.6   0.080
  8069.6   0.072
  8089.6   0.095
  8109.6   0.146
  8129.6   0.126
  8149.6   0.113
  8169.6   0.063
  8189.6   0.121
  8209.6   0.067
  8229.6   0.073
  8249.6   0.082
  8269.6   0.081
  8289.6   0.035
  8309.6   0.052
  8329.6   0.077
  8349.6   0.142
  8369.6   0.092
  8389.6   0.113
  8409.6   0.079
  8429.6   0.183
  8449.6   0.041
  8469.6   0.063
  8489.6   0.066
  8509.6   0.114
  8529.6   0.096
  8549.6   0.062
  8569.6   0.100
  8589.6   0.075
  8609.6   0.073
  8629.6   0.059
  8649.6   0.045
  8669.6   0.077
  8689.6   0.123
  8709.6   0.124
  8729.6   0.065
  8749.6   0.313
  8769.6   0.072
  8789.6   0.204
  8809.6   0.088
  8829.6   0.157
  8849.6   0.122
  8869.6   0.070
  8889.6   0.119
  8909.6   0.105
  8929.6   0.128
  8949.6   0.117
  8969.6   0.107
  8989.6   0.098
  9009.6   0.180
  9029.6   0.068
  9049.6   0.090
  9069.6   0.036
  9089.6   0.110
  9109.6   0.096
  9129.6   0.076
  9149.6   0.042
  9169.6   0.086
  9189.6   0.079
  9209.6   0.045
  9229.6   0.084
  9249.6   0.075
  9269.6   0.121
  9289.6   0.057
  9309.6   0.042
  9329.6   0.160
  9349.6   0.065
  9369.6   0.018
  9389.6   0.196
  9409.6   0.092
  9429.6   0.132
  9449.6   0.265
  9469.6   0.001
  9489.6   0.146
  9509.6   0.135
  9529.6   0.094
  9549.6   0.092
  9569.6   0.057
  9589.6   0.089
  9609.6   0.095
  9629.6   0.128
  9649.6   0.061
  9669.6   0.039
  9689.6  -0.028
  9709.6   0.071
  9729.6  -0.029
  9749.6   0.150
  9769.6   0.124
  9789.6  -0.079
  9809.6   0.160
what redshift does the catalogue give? 0.33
